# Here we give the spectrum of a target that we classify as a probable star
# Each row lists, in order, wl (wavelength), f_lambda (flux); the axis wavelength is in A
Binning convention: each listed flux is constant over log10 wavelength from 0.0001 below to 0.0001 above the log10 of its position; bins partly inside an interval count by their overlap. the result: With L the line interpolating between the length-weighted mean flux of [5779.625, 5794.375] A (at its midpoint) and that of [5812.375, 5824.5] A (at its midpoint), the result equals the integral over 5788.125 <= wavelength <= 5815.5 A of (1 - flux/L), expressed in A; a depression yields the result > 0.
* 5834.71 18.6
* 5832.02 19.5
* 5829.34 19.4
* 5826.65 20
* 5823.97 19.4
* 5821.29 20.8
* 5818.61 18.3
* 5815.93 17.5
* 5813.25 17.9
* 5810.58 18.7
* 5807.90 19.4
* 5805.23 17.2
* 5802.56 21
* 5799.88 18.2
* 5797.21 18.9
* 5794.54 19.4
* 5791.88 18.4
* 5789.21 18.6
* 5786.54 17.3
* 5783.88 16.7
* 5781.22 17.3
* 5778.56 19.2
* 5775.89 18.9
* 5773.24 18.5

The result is -0.7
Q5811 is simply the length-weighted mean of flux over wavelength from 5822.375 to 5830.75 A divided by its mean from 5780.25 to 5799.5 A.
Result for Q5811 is 1.1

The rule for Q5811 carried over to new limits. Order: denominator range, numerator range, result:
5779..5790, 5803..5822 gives 1.06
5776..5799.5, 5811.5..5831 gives 1.04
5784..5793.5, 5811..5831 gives 1.06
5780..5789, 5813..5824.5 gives 1.09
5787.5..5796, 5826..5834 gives 1.04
